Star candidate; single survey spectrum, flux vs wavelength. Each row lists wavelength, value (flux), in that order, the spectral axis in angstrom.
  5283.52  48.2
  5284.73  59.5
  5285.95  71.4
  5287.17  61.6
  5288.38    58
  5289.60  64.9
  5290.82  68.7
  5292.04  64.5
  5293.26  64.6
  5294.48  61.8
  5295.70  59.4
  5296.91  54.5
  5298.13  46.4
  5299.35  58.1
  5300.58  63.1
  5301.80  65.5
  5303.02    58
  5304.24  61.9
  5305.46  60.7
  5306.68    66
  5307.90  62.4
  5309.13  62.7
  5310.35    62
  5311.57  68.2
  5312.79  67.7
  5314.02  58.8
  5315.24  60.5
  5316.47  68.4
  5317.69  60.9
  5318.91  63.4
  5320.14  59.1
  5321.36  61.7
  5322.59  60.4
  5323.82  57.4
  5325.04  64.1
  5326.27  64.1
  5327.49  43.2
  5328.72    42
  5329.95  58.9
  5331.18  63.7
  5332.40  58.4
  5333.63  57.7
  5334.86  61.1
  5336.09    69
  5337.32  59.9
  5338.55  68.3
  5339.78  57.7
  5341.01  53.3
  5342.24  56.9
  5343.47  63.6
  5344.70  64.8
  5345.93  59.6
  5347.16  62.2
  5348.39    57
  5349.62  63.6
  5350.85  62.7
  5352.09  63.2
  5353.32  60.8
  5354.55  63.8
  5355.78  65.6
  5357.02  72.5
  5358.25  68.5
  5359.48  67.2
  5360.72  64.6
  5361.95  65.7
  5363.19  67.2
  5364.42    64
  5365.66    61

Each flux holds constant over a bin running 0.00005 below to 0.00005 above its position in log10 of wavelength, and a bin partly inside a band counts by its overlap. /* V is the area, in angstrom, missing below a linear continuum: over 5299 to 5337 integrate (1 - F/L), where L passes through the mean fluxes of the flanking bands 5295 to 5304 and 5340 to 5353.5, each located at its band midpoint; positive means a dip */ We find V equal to -1.2 angstrom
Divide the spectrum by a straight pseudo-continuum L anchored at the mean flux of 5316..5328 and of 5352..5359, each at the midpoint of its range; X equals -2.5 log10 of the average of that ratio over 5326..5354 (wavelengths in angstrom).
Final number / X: 0.07 mag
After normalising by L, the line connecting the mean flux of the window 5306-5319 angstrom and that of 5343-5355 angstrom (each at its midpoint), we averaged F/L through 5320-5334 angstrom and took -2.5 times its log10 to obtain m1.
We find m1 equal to 0.101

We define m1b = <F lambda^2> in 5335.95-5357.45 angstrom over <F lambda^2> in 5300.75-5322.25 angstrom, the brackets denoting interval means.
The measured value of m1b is 1.0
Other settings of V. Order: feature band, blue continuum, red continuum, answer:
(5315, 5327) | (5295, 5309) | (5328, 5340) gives -0.4 angstrom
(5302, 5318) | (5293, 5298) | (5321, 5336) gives -1.3 angstrom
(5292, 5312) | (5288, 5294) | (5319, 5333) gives 0.4 angstrom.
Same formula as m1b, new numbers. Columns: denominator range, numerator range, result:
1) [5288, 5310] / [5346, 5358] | 1.06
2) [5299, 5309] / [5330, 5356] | 1.01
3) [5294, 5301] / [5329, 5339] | 1.09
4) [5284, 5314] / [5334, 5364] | 1.04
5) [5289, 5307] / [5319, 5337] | 0.97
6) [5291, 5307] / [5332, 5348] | 1.02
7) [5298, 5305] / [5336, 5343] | 1.02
